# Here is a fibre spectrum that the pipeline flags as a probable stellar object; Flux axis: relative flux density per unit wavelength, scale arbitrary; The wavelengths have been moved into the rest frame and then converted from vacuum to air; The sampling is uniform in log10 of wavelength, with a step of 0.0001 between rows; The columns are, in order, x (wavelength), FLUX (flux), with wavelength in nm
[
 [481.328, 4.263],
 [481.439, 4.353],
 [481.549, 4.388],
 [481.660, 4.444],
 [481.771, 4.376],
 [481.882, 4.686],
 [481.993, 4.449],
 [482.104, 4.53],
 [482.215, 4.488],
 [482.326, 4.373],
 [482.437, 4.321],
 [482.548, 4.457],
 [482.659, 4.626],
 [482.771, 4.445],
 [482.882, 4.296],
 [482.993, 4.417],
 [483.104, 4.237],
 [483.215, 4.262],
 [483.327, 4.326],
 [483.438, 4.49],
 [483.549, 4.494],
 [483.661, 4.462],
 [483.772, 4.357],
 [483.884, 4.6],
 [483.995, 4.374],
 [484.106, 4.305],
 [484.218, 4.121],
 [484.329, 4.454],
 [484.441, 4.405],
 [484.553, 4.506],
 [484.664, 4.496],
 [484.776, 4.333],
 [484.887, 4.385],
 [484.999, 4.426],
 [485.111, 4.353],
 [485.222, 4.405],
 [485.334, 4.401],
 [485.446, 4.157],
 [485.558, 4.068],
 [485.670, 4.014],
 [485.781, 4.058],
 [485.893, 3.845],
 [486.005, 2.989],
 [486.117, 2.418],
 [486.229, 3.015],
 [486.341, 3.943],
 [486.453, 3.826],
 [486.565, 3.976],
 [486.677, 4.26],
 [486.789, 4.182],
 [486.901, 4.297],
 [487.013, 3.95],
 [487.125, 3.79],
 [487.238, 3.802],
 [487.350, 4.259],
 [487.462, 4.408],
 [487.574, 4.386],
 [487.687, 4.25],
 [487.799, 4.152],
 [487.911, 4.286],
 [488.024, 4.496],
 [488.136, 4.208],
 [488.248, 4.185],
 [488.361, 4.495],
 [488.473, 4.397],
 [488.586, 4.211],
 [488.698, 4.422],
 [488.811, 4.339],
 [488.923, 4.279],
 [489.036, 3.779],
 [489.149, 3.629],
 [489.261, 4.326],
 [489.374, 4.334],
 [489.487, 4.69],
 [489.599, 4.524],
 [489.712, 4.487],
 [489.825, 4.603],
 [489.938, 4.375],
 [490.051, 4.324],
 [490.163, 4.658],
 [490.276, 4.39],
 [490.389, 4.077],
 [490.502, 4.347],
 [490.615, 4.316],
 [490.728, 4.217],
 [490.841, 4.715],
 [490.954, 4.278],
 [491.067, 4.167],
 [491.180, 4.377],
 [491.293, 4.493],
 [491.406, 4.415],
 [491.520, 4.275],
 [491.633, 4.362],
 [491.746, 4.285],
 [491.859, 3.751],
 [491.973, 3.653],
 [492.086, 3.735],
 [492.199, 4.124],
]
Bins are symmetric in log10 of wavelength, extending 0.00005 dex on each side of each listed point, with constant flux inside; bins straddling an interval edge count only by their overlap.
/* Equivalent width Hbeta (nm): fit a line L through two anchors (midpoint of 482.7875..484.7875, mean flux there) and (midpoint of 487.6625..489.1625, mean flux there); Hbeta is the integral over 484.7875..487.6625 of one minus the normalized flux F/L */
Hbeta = 0.21 nm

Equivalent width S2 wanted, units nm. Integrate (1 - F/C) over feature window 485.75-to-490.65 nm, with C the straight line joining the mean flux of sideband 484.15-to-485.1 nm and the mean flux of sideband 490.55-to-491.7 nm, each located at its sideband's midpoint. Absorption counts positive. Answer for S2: 0.26 nm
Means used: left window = 4.38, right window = 4.36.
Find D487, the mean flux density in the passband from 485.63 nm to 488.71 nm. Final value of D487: 4.01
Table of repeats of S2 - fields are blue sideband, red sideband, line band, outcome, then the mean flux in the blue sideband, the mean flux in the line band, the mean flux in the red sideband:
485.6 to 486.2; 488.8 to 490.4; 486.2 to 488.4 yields -0.19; 3.46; 4.12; 4.33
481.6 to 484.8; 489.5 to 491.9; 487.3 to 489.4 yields 0.06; 4.42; 4.25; 4.37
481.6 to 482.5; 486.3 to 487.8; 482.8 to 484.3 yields -0.01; 4.46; 4.37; 4.11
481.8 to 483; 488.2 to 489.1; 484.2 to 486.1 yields 0.09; 4.46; 4.17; 4.26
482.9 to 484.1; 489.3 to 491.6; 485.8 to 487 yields 0.19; 4.4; 3.7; 4.4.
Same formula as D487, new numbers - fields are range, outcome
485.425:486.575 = 3.64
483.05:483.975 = 4.4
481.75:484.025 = 4.43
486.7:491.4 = 4.29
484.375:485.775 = 4.32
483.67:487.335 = 4.09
